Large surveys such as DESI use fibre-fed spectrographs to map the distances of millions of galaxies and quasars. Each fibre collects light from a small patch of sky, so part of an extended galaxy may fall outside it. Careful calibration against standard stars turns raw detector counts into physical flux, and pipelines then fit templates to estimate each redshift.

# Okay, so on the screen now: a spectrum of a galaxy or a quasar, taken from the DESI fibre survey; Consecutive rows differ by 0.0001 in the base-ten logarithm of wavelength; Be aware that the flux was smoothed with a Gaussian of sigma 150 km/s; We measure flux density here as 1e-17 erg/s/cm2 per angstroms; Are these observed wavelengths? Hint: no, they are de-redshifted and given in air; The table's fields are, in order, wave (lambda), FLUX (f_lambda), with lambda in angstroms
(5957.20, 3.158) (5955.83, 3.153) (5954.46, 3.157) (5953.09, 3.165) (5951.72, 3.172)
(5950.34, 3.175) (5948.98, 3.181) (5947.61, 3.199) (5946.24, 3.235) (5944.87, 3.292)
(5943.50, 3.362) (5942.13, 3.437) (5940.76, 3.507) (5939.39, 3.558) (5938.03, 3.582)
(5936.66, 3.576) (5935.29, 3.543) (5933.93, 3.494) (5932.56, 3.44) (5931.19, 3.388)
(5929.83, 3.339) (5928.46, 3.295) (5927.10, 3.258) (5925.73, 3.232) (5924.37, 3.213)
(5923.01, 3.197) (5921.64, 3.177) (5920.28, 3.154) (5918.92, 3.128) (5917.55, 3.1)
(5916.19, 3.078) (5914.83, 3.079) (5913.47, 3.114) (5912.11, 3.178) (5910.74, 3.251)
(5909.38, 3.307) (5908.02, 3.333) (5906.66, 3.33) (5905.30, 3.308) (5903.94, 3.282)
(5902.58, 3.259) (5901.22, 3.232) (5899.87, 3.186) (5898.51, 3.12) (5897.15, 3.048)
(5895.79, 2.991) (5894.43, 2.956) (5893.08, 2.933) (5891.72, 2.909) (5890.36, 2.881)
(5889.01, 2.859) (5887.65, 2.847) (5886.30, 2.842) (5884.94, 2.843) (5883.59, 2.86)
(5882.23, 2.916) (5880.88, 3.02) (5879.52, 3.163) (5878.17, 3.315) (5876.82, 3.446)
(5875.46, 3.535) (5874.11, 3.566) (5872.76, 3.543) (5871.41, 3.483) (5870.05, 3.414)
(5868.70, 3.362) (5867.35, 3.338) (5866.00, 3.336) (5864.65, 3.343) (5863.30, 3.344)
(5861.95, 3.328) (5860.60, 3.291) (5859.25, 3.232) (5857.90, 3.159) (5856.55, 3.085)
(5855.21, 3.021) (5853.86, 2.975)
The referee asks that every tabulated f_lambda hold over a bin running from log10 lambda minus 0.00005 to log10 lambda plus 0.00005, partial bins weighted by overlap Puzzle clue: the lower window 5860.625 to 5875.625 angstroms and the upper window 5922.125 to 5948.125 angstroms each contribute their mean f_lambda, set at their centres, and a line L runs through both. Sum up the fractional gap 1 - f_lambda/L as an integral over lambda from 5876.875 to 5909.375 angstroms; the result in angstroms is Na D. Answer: 3.1 angstroms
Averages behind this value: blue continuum 3.41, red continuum 3.37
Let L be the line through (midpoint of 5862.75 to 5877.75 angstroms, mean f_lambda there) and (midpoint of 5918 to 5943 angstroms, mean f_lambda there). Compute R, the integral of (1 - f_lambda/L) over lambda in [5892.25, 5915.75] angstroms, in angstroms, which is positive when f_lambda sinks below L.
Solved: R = 1.5 angstroms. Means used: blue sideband 3.43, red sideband 3.36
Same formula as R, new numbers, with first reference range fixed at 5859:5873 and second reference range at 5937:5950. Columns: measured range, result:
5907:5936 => 1.0 angstroms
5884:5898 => 1.9 angstroms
